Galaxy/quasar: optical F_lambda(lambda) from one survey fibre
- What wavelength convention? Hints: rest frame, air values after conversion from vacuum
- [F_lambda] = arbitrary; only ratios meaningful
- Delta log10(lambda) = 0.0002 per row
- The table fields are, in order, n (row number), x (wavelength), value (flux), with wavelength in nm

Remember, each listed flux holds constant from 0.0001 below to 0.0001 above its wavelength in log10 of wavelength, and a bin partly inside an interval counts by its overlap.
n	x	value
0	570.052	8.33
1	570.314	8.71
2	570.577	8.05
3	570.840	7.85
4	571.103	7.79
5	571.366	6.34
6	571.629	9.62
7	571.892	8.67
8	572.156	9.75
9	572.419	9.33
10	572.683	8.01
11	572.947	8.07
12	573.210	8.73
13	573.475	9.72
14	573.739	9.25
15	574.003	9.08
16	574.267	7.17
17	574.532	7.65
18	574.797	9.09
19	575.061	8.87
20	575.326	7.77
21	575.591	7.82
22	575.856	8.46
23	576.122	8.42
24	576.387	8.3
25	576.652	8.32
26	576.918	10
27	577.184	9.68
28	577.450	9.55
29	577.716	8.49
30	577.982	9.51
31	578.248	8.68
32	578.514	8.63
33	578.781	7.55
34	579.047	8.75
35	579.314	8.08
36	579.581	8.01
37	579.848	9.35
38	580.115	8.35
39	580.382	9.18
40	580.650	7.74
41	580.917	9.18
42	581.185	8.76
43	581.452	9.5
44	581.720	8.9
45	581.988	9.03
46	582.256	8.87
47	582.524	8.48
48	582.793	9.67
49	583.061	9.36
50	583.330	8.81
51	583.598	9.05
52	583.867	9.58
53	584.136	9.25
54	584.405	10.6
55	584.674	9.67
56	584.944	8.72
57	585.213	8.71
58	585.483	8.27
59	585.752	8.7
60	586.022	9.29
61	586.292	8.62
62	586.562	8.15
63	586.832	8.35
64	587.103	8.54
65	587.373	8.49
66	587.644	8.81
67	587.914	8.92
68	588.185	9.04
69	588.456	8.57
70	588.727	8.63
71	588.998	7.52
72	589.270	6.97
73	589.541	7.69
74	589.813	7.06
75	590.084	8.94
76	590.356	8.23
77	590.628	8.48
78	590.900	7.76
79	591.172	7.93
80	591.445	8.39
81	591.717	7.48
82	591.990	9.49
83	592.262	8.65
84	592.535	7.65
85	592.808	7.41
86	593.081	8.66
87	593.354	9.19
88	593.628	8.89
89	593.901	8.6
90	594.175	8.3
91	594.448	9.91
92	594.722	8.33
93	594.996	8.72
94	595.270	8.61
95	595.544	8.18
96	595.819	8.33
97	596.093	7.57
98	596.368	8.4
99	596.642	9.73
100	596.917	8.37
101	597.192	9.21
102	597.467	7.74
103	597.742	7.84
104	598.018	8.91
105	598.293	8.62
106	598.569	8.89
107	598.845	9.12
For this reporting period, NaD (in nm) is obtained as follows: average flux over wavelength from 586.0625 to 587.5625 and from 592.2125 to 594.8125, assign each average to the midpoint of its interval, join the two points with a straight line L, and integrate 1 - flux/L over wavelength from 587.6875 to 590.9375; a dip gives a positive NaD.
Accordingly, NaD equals 0.13 nm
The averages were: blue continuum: 8.49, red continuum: 8.56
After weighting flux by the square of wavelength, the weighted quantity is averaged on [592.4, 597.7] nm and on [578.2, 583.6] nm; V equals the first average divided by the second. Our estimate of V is 1.0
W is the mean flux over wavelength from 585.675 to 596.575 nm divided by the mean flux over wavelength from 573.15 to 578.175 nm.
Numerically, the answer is 0.96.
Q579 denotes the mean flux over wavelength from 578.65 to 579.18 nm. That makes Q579 8.16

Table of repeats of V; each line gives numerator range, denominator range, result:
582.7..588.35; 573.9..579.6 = 1.08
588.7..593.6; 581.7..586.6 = 0.92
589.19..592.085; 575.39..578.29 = 0.96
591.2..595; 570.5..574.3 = 1.07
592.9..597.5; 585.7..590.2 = 1.06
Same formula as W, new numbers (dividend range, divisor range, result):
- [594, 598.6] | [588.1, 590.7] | 1.06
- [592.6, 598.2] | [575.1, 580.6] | 0.99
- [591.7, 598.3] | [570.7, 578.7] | 0.99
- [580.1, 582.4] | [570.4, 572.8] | 1.06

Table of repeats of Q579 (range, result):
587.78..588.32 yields 8.98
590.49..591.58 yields 8.14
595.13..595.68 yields 8.4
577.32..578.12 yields 9.18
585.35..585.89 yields 8.5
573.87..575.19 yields 8.38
